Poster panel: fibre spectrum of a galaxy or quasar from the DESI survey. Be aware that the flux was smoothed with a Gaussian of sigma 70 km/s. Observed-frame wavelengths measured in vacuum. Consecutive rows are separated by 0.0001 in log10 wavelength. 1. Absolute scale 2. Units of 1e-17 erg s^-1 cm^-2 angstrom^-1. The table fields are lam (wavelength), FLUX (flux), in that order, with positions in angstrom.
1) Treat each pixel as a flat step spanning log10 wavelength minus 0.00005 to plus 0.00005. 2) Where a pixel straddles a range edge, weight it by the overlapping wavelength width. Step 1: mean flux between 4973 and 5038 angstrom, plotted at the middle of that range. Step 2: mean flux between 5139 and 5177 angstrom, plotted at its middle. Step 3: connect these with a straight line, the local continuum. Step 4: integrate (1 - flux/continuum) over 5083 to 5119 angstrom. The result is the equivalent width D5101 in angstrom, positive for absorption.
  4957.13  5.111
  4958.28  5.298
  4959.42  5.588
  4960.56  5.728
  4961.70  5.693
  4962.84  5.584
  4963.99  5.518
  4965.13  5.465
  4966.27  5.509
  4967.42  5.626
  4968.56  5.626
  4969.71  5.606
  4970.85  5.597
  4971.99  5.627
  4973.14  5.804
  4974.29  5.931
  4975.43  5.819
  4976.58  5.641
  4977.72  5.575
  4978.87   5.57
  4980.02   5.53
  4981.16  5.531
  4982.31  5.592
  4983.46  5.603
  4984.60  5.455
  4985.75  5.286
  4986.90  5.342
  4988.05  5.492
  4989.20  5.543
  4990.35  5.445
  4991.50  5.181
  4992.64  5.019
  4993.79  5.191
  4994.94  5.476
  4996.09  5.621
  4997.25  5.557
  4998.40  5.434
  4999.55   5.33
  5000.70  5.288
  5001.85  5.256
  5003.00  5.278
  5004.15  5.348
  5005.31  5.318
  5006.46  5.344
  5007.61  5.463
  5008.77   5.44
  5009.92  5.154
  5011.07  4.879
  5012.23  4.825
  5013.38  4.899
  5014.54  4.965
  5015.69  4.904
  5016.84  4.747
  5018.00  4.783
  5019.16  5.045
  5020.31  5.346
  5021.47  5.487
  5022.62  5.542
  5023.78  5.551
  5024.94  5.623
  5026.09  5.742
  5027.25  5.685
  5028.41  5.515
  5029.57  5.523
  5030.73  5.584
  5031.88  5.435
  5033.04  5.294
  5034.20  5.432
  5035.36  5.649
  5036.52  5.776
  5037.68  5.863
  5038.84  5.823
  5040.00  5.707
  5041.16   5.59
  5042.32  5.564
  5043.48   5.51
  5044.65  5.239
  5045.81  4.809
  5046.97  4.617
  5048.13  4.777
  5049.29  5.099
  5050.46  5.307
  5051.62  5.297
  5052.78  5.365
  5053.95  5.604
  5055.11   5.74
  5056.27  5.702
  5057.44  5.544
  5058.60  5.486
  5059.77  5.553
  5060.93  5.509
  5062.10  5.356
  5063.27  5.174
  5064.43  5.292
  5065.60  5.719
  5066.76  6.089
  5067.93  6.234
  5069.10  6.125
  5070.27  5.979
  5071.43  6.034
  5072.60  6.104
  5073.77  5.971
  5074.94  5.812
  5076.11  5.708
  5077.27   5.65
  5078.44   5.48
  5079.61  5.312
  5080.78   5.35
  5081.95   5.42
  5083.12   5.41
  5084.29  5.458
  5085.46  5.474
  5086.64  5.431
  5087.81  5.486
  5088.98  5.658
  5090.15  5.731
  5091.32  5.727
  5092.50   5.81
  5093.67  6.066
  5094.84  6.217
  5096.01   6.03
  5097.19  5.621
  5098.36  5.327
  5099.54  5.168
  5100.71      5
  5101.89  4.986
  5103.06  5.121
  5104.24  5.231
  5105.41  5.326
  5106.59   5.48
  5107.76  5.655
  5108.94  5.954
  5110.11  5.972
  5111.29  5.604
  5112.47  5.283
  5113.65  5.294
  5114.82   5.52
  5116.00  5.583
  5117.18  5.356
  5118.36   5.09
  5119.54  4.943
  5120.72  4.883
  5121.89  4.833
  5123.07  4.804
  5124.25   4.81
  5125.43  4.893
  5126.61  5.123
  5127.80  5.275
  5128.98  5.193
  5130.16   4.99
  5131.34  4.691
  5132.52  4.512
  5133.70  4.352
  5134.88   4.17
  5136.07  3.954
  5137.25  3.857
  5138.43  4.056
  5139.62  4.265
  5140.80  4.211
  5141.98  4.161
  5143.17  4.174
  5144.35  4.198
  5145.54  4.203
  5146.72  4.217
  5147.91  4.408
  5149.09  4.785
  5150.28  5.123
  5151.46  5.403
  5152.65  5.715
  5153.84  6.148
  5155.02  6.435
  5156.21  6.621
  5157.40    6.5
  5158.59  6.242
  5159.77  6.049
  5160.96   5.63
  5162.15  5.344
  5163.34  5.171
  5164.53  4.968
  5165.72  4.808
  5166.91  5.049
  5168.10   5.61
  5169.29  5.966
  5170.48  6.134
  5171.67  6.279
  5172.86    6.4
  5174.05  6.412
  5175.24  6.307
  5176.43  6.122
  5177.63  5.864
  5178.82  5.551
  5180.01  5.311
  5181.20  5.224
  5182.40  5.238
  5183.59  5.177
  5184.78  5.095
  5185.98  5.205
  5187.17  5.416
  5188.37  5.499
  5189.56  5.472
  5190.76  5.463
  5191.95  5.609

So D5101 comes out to -0.8 angstrom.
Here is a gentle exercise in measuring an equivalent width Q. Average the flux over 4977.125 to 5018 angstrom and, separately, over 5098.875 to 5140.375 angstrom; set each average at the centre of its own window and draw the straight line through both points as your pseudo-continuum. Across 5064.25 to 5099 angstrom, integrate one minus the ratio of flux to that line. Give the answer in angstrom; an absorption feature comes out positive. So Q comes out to -4.3 angstrom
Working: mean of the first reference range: 5.3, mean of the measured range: 5.73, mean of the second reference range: 5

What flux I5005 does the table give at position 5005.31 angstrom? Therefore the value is 5.318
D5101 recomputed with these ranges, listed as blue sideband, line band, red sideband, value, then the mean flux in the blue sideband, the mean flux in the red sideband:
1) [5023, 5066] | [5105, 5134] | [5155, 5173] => 2.47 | 5.46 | 5.79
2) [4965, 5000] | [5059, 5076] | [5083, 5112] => -0.70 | 5.52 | 5.56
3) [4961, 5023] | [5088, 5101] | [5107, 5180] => -0.97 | 5.39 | 5.23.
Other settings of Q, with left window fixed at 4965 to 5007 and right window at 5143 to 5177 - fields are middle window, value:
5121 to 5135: 1.8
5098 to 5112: 0.3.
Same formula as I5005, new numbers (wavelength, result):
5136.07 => 3.954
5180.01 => 5.311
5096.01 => 6.03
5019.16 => 5.045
